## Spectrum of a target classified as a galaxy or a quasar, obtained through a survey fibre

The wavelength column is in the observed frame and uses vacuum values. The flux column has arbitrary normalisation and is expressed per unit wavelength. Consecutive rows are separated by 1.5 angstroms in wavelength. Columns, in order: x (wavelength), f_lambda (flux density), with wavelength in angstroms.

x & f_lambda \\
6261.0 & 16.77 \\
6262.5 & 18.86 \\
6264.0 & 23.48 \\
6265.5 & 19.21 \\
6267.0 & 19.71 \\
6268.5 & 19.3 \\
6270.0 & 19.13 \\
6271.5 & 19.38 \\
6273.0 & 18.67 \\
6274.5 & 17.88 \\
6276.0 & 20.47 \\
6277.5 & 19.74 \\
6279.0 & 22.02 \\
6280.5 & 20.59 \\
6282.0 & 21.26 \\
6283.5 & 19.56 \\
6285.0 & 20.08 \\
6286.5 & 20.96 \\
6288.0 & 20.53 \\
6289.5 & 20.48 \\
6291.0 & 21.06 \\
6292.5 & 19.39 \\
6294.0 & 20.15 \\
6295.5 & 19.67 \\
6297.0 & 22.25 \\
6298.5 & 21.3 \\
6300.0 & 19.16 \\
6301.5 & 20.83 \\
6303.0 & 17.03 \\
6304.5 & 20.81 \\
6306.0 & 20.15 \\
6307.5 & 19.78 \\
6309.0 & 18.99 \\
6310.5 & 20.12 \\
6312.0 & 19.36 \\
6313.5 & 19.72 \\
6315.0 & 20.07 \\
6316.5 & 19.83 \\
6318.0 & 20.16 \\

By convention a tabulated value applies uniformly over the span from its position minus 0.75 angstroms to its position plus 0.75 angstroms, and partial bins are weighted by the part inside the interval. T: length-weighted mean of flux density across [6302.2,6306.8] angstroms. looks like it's 19.4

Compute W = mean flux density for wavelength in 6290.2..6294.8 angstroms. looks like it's 20.2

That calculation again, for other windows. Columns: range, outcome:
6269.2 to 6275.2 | 18.8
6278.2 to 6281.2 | 21.3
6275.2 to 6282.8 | 20.8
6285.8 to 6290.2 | 20.7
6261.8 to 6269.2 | 20.1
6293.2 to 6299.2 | 20.8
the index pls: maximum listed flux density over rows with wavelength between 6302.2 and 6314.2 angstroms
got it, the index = 20.81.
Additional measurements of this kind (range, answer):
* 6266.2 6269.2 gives 19.71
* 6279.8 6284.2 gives 21.26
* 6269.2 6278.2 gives 20.47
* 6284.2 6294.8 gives 21.06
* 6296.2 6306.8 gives 22.25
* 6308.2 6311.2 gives 20.12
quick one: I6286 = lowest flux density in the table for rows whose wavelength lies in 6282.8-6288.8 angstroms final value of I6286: 19.56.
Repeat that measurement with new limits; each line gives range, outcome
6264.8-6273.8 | 18.67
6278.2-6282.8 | 20.59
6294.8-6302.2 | 19.16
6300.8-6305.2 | 17.03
